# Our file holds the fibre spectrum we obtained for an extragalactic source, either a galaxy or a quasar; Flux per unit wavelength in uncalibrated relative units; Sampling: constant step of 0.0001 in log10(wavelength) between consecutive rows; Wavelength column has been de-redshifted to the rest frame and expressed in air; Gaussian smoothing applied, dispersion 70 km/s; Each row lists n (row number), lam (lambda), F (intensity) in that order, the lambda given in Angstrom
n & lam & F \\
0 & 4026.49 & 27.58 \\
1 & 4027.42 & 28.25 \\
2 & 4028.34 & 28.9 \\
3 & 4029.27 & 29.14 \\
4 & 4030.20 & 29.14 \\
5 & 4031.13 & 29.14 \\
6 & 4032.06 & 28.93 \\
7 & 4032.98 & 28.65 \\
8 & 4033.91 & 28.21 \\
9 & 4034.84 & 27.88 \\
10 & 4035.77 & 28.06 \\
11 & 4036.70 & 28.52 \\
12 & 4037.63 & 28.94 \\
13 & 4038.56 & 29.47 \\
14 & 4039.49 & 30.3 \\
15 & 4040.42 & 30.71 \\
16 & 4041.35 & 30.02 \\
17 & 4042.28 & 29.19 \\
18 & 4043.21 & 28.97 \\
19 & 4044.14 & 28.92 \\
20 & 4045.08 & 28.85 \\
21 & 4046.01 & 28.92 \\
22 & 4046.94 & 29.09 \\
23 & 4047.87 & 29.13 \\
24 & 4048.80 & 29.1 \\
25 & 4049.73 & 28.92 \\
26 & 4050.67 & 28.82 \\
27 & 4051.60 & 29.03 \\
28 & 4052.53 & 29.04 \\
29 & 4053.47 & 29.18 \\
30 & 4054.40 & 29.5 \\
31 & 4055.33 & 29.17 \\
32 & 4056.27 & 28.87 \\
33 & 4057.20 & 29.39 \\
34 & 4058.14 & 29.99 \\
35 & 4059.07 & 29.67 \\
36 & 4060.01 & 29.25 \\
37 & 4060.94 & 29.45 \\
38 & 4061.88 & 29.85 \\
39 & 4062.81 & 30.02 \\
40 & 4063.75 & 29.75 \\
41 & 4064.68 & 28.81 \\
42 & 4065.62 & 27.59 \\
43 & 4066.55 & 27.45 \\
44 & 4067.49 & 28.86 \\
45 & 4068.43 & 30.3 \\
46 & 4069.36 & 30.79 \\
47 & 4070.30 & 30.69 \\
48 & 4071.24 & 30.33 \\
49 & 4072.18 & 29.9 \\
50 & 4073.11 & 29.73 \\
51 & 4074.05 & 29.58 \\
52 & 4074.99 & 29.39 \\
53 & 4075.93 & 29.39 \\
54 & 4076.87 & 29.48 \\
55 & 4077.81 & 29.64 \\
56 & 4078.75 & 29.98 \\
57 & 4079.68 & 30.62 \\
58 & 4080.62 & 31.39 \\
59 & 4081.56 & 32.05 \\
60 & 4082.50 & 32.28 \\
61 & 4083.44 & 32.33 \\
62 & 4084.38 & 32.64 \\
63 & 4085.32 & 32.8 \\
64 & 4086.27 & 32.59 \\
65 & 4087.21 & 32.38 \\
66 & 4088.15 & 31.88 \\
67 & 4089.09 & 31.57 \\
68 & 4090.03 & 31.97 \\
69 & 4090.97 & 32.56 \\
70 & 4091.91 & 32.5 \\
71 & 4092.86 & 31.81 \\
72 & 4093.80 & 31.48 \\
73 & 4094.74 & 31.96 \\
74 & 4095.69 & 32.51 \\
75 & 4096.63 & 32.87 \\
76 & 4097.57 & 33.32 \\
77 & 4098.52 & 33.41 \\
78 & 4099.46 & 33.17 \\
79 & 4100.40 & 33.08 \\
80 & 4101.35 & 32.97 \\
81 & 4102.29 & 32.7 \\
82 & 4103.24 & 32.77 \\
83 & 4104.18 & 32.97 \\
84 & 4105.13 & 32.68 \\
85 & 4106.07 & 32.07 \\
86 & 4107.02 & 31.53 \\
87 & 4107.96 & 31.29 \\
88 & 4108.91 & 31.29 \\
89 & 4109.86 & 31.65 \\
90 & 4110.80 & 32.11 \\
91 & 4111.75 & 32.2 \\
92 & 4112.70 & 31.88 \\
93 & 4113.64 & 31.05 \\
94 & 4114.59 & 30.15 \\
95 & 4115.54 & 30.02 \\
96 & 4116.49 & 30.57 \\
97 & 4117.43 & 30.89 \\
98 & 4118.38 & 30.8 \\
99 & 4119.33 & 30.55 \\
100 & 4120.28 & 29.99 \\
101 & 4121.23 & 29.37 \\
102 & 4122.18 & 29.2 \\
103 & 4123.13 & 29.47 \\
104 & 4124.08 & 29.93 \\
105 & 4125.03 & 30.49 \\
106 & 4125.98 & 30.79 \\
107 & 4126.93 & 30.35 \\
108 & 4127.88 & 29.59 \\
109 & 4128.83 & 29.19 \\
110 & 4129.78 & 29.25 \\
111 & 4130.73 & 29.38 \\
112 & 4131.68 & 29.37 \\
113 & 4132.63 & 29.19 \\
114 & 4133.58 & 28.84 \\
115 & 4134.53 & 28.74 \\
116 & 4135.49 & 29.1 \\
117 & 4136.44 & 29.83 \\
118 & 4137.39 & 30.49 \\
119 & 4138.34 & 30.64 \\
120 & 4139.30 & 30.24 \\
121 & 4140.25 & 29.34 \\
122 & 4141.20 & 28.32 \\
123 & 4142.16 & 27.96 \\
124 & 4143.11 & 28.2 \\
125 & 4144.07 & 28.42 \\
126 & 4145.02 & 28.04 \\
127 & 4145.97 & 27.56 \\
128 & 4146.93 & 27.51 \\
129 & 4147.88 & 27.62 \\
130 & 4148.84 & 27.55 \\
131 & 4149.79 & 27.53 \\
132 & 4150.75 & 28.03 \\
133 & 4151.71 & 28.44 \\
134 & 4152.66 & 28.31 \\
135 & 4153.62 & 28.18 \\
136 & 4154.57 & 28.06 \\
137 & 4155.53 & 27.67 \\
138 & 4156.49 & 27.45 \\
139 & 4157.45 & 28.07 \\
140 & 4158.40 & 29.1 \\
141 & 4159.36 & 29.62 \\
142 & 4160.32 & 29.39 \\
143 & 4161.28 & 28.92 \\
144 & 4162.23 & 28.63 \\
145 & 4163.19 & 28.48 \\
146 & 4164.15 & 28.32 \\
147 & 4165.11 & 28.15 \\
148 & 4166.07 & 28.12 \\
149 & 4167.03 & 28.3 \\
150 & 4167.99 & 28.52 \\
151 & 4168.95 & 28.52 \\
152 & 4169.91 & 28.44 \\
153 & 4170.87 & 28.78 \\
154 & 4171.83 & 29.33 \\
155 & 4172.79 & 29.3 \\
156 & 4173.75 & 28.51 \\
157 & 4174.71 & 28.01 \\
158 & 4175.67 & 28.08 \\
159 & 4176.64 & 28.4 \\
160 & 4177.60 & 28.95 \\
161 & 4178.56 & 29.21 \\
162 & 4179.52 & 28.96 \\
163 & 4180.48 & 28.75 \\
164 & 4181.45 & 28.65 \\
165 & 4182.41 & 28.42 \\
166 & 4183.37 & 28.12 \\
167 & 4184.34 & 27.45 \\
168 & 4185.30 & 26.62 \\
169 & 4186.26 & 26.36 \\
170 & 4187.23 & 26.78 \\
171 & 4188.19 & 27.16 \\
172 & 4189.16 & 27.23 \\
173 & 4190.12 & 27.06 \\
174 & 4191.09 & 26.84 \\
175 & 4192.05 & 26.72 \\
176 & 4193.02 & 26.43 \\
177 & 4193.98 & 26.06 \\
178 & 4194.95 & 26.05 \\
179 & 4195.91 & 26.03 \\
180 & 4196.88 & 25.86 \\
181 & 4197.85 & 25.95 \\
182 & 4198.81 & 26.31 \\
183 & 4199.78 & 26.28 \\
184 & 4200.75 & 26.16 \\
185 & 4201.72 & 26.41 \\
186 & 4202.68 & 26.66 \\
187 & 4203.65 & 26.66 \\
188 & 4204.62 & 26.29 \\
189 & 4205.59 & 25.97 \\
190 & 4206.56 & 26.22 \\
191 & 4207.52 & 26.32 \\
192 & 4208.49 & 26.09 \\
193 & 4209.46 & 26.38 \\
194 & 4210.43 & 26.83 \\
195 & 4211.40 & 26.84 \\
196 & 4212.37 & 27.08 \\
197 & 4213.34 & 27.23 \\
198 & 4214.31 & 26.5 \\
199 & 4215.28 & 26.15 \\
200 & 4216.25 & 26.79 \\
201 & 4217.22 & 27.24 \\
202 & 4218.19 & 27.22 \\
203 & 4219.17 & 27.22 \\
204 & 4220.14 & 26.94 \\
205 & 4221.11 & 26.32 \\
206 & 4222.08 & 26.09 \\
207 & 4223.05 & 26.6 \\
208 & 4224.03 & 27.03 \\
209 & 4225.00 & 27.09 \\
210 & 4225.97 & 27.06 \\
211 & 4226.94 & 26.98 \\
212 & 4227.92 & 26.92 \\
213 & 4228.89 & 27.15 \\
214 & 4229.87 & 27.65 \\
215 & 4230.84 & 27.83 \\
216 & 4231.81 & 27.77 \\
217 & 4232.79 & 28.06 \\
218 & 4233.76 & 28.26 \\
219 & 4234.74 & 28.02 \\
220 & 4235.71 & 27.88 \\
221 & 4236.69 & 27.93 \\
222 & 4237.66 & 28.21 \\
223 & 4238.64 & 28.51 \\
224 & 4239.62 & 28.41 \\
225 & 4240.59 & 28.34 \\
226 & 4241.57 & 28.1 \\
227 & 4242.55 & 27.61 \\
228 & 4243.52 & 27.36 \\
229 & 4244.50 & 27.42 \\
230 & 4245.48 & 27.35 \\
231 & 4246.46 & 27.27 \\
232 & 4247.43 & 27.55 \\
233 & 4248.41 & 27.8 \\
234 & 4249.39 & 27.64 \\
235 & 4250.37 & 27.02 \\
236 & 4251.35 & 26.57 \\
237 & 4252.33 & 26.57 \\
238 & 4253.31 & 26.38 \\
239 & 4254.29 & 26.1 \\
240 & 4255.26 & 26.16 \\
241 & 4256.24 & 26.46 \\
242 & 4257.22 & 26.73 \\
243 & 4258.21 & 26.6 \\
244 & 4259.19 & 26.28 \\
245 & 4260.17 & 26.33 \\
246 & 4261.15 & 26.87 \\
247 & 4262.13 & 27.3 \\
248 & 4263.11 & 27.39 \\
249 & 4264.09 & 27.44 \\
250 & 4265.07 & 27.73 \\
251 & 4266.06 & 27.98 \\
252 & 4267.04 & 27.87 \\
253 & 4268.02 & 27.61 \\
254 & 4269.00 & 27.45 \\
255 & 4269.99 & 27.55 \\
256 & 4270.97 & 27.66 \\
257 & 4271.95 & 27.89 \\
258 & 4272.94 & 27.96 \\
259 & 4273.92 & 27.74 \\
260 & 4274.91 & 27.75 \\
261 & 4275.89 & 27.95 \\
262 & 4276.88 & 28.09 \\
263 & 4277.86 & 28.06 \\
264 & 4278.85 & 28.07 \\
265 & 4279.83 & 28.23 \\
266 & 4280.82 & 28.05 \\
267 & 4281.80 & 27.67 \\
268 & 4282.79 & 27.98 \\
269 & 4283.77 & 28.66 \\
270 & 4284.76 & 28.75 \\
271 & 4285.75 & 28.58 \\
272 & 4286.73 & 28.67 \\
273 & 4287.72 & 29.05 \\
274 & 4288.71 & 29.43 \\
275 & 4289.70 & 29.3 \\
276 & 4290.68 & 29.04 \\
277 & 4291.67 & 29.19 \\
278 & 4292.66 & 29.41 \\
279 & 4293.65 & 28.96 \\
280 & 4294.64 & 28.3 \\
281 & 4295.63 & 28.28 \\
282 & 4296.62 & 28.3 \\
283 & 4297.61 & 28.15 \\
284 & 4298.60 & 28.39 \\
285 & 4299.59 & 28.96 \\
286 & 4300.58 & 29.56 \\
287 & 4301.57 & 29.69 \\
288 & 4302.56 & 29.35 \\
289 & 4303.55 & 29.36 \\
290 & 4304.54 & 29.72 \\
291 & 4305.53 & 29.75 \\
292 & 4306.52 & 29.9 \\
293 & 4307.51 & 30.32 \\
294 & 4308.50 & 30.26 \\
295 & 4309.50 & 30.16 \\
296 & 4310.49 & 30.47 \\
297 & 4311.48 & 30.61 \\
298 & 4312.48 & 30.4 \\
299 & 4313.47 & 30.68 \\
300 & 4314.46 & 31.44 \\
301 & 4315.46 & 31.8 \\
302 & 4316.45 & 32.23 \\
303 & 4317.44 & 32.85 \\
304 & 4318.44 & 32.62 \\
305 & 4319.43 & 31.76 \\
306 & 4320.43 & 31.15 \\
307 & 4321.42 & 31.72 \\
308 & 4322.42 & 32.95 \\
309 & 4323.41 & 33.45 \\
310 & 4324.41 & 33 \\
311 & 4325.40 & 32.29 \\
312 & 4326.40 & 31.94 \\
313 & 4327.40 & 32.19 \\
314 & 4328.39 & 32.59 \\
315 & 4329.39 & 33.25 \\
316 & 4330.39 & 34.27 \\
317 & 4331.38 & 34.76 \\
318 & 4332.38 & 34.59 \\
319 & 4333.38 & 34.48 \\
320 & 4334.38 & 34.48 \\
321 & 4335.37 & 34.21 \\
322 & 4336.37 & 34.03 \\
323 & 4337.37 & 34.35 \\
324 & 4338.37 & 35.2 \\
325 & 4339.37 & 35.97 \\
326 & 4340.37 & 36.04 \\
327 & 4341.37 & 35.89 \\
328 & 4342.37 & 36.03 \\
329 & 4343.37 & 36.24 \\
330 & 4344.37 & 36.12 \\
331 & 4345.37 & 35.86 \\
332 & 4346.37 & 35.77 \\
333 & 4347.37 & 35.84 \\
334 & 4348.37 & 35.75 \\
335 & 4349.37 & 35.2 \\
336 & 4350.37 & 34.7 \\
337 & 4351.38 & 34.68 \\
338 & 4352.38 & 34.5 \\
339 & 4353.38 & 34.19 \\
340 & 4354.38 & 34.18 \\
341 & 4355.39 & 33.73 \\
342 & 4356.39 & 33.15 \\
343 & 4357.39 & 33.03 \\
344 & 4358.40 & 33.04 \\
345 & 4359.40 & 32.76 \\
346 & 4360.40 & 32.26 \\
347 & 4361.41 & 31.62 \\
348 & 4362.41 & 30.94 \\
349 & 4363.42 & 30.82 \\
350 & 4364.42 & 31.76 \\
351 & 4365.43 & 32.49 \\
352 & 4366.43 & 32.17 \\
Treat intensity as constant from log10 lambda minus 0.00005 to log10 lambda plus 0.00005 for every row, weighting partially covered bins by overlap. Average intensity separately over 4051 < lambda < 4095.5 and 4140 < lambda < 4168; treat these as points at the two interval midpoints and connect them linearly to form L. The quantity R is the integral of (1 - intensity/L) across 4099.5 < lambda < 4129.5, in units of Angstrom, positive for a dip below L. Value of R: -1.8 Angstrom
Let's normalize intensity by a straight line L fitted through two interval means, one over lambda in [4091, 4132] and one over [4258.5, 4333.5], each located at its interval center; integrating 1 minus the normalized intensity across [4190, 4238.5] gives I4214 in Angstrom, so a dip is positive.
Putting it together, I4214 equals 5.6 Angstrom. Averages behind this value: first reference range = 31.3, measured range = 26.8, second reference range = 29.7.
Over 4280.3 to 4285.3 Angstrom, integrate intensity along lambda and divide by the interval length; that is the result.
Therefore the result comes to 28.2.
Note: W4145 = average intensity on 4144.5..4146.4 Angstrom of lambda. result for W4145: 28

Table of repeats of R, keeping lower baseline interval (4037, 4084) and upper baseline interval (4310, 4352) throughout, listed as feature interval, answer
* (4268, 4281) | 2.0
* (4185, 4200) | 2.4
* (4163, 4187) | 2.3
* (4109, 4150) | 1.4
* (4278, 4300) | 3.0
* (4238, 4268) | 4.9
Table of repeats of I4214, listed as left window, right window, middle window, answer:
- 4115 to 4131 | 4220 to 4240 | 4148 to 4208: 2.2 Angstrom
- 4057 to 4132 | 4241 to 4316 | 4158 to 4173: 0.6 Angstrom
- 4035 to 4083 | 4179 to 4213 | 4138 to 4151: -0.2 Angstrom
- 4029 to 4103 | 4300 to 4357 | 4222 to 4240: 2.5 Angstrom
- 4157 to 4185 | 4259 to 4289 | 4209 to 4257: 1.6 Angstrom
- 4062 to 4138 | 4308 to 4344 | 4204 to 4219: 2.5 Angstrom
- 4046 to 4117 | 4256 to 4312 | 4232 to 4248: 0.6 Angstrom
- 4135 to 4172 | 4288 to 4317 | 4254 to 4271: 1.3 Angstrom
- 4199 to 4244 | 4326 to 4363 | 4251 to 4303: 4.1 Angstrom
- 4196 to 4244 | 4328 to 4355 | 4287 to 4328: 2.9 Angstrom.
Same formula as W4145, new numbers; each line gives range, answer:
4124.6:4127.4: 30.5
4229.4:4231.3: 27.8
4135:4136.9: 29.4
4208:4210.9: 26.4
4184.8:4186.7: 26.6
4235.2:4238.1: 28.1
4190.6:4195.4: 26.4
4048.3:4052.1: 29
